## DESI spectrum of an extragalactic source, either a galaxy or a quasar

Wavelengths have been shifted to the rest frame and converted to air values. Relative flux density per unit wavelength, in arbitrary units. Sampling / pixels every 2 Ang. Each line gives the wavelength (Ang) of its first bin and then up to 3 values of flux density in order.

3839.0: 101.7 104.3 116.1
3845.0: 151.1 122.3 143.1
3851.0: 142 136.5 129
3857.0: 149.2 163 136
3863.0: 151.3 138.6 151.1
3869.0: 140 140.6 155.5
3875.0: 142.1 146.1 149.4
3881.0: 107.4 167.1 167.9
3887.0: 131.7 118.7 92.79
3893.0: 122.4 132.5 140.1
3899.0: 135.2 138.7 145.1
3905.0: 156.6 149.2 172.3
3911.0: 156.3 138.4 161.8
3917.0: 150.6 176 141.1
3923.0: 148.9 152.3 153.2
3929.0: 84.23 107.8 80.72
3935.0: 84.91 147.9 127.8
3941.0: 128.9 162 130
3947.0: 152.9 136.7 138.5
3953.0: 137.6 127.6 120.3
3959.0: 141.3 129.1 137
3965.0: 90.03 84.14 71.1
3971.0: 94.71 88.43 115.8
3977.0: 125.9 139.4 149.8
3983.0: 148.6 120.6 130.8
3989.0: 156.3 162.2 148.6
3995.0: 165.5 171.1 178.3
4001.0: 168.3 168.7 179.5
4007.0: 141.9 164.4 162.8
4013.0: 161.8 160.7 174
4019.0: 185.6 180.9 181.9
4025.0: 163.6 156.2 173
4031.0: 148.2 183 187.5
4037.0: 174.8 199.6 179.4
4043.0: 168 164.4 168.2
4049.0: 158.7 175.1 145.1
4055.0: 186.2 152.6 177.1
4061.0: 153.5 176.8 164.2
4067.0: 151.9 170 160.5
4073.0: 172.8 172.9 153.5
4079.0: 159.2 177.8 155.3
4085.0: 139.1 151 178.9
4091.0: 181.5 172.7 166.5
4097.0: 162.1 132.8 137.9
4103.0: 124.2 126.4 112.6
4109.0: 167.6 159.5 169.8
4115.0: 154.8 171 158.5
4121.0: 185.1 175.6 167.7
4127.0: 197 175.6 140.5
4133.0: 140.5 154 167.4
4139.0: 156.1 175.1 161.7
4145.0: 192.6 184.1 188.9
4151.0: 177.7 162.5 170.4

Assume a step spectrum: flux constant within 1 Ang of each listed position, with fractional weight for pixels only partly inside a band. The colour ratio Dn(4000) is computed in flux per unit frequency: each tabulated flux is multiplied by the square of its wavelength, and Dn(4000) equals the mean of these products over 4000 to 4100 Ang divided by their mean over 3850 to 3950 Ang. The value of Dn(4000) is 1.3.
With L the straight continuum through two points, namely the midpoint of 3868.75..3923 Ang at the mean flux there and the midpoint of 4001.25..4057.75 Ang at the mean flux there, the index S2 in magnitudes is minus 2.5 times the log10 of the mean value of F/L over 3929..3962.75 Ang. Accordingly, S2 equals 0.20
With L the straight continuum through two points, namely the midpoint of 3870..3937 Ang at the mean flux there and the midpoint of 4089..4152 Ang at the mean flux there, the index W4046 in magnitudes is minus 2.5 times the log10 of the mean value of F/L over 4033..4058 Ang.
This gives -0.12 mag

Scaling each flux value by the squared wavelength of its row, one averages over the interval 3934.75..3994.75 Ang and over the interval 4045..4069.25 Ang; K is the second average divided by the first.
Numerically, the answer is 1.3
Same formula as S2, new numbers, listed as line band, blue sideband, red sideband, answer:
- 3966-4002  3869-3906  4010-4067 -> 0.18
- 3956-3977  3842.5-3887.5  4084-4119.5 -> 0.34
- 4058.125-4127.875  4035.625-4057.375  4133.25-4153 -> 0.07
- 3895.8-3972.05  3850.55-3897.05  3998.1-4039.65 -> 0.15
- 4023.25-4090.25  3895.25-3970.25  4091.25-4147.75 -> -0.11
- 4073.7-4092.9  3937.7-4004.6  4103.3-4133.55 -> -0.07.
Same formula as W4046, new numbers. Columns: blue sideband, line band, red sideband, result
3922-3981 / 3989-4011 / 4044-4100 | -0.18 mag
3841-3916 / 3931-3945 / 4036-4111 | 0.21 mag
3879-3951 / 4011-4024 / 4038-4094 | -0.11 mag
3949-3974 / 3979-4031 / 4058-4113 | -0.24 mag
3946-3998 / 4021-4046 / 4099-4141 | -0.22 mag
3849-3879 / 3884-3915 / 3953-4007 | 0.01 mag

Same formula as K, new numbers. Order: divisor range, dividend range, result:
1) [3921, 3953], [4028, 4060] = 1.39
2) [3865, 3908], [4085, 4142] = 1.28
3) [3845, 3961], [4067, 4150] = 1.30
